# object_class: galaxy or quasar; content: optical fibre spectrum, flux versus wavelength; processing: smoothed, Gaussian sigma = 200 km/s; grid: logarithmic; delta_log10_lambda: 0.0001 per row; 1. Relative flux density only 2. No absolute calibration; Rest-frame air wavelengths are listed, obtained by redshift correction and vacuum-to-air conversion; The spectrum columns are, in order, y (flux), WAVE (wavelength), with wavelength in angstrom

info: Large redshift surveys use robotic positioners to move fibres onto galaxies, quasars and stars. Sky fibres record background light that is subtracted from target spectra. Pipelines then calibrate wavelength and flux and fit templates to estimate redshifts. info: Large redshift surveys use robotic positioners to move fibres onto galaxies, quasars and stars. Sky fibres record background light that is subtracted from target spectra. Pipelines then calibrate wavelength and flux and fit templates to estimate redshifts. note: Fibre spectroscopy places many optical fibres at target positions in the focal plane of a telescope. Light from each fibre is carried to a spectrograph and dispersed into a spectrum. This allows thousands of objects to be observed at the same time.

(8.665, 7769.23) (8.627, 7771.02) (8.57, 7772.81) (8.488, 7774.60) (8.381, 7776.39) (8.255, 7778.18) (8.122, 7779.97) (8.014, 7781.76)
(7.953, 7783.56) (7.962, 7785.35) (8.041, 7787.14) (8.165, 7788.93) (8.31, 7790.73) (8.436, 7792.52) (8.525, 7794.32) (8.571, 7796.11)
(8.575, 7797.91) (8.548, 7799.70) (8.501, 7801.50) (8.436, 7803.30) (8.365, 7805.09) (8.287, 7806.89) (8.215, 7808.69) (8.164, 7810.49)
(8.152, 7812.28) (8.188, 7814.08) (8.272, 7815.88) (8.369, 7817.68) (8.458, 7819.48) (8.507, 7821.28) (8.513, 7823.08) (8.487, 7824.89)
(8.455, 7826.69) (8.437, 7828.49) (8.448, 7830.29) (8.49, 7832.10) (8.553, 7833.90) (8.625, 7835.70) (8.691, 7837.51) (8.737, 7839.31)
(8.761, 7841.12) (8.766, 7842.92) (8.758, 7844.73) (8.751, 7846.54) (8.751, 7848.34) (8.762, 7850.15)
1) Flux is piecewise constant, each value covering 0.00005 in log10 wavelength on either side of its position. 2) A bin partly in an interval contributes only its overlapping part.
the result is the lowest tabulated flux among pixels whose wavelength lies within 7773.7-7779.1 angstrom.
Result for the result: 8.255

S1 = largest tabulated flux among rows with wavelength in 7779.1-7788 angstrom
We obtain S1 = 8.122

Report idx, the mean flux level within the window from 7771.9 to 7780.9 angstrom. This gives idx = 8.37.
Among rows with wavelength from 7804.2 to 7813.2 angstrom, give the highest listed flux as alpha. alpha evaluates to 8.365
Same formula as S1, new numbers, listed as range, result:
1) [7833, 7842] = 8.761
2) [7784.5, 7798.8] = 8.575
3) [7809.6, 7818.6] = 8.369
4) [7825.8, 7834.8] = 8.553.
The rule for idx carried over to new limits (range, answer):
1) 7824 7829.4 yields 8.47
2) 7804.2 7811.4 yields 8.26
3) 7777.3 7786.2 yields 8.06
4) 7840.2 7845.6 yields 8.76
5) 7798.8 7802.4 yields 8.52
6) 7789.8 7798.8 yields 8.48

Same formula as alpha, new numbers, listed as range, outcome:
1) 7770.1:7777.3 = 8.627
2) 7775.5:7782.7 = 8.381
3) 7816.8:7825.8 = 8.513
